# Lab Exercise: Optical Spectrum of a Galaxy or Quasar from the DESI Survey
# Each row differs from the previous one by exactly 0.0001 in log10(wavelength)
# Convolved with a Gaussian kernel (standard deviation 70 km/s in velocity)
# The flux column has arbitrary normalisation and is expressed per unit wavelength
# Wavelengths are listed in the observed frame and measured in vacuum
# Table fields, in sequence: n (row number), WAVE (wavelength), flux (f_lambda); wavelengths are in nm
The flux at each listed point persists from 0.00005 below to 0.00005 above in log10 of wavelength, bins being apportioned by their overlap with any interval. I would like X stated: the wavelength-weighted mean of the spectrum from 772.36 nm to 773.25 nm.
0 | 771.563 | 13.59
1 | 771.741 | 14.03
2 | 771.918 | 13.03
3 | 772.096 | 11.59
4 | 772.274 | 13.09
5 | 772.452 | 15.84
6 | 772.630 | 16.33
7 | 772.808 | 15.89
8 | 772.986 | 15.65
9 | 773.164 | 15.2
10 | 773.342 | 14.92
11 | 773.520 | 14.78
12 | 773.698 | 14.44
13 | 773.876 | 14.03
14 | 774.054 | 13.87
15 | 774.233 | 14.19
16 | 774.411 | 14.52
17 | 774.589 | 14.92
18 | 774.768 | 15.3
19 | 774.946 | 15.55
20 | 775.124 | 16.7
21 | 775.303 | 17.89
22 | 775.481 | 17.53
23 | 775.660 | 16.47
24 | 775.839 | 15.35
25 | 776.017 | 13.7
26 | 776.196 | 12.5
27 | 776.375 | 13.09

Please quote 15.8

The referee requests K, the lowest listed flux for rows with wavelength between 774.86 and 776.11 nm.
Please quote 13.7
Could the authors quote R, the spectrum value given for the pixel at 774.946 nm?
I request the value 15.55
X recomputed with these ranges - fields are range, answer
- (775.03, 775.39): 17.3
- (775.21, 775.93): 16.8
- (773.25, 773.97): 14.6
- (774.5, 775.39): 16.1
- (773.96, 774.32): 14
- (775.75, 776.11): 14.5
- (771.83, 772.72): 14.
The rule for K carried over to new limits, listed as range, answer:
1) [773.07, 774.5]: 13.87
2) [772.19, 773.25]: 13.09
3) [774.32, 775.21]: 14.52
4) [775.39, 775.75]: 16.47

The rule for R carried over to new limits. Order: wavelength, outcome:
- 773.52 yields 14.78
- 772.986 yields 15.65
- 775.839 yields 15.35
